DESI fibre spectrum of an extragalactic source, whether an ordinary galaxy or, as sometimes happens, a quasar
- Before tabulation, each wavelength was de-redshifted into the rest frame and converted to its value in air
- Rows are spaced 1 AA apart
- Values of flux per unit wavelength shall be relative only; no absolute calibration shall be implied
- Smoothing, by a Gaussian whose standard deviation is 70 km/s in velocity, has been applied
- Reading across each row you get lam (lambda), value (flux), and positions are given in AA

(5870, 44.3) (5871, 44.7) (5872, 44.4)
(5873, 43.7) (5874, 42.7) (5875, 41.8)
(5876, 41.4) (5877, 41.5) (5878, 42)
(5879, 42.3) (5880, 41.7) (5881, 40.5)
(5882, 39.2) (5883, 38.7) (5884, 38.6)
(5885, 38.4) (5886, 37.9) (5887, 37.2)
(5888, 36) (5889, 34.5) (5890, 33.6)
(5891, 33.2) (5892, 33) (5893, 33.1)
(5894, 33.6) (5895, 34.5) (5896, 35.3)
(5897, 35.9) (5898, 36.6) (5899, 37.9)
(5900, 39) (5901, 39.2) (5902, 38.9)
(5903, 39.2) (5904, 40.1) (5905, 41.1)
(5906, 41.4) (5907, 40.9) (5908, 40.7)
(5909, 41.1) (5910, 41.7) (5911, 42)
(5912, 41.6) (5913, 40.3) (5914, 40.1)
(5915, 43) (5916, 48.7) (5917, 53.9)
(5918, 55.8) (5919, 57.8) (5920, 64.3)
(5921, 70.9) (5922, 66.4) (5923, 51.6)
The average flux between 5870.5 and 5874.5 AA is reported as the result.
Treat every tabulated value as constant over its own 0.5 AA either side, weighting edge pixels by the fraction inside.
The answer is 43.9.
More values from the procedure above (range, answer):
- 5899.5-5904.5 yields 39.3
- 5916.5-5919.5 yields 55.8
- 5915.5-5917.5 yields 51.3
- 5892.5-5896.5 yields 34.1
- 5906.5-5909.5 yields 40.9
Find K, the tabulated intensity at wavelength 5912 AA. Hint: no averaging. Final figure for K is 41.6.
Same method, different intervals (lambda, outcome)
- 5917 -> 53.9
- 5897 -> 35.9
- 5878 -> 42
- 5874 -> 42.7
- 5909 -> 41.1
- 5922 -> 66.4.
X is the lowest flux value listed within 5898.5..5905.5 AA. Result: 37.9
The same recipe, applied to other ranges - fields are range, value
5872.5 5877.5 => 41.4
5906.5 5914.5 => 40.1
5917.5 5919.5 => 55.8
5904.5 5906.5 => 41.1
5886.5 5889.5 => 34.5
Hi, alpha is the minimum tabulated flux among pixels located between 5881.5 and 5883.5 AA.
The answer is 38.7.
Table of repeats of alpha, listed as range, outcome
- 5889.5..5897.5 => 33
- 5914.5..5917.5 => 43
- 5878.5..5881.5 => 40.5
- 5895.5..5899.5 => 35.3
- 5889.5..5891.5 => 33.2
